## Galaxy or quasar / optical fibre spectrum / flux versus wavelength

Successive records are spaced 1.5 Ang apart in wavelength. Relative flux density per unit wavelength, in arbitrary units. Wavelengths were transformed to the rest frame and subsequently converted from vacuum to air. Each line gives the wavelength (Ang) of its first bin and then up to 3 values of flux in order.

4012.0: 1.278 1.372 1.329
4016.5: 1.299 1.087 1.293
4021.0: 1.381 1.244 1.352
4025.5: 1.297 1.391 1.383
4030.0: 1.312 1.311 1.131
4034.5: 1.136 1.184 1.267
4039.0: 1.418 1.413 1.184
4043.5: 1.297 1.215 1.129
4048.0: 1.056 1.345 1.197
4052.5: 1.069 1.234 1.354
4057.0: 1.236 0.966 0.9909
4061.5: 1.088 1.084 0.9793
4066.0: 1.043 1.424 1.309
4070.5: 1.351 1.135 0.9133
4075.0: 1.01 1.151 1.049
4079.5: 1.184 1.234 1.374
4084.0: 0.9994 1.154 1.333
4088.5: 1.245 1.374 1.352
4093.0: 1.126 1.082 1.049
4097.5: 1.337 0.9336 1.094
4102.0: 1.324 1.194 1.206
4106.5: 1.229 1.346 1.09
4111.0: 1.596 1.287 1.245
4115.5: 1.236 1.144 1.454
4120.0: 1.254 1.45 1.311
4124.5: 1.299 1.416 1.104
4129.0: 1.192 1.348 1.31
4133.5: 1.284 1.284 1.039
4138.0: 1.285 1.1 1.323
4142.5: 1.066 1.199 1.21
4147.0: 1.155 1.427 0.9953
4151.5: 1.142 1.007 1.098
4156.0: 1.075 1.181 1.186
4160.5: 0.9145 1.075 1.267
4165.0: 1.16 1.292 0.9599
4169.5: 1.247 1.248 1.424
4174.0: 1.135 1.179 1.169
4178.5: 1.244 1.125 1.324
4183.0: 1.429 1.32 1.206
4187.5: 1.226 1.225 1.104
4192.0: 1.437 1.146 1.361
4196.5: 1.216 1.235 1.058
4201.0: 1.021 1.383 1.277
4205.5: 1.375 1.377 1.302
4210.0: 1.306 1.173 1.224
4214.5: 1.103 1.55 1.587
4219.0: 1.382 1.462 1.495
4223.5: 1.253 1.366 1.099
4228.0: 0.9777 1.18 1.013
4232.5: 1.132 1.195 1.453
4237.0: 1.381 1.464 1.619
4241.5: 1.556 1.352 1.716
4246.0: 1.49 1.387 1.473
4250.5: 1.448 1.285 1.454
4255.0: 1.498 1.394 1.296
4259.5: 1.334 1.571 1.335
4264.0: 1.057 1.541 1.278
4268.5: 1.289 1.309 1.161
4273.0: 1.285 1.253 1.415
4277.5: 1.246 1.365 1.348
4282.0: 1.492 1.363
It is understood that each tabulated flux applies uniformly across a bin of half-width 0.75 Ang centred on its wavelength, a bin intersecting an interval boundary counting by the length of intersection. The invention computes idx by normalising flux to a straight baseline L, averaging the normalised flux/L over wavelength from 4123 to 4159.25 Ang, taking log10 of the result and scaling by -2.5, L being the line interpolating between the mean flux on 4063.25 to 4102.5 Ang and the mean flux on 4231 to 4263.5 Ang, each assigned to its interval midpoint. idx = 0.05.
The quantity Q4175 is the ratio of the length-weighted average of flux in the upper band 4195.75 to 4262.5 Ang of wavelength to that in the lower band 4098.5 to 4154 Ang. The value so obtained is 1.09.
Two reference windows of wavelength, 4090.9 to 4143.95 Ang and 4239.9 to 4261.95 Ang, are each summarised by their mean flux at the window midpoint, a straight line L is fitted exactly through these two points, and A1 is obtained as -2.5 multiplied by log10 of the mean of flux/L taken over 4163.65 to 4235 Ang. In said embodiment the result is 0.10 mag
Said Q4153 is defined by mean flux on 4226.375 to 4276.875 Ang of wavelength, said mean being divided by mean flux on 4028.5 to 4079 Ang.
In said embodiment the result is 1.1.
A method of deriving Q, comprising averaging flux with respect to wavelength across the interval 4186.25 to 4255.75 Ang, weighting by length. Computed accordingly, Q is 1.32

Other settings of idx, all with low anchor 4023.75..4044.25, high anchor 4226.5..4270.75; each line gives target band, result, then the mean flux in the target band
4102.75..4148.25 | 0.05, 1.26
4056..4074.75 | 0.16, 1.13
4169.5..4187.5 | 0.07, 1.25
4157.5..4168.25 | 0.17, 1.13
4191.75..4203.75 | 0.10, 1.23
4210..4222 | -0.01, 1.36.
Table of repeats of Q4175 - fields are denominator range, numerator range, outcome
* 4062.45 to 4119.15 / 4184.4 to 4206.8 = 1.03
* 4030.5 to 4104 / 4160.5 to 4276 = 1.09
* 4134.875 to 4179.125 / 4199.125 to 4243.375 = 1.12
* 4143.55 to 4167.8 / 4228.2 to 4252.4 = 1.20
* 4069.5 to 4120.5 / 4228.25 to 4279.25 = 1.12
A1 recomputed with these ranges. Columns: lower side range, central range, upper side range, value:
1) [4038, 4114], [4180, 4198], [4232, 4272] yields 0.048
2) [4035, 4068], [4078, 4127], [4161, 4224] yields -0.026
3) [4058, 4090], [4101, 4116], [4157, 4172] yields -0.107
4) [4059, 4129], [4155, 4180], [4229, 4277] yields 0.097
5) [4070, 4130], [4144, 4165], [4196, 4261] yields 0.121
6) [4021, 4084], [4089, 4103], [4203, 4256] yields 0.049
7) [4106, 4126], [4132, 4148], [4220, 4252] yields 0.098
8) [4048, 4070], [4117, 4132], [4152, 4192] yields -0.111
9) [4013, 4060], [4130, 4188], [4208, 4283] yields 0.096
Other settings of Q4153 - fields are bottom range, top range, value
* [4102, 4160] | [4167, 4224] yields 1.03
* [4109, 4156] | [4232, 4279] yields 1.12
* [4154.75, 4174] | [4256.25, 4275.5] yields 1.13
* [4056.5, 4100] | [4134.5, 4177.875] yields 1.01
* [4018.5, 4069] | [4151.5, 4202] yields 0.97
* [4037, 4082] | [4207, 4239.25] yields 1.10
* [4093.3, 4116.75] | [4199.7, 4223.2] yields 1.09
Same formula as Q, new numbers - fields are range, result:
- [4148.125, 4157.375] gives 1.12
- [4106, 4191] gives 1.22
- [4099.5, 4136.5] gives 1.27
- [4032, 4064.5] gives 1.19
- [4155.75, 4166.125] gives 1.13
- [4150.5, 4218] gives 1.22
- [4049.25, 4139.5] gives 1.21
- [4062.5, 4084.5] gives 1.15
